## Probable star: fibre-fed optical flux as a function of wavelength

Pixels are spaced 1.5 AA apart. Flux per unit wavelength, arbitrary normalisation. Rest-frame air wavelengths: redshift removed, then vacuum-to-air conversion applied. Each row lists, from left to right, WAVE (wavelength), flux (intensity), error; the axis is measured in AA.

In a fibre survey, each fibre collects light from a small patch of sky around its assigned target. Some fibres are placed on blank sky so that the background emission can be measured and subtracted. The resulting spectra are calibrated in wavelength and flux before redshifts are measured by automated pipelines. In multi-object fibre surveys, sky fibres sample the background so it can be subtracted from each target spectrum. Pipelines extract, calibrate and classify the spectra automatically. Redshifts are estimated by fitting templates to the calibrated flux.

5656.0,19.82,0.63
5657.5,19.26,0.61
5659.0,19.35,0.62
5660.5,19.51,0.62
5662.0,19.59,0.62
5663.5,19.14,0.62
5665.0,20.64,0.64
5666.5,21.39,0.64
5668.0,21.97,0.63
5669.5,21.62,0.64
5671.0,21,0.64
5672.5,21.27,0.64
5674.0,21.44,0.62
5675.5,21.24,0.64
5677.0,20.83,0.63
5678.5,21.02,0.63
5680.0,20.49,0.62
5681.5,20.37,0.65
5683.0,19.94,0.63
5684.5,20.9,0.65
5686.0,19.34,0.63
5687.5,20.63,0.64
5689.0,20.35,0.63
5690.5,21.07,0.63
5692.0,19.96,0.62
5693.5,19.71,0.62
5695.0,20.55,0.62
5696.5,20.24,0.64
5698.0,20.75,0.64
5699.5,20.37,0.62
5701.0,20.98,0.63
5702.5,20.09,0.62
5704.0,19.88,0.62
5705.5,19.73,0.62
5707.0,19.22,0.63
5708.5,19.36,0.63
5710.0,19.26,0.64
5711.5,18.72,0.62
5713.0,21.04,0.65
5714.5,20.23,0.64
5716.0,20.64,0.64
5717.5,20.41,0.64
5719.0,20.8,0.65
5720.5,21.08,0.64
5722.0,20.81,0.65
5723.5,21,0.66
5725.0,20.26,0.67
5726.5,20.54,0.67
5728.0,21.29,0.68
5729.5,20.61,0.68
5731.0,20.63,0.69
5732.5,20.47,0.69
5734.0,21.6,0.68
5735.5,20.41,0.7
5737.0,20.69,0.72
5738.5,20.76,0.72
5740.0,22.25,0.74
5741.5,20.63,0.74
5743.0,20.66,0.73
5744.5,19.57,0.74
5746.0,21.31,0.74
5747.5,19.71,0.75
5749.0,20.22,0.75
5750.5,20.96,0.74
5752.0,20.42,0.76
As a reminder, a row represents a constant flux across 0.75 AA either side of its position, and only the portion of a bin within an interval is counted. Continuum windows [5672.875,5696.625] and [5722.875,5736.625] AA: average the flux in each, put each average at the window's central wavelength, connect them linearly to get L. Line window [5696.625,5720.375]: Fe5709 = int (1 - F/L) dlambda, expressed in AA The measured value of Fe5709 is 0.6 AA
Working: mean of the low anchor 20.5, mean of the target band 20.1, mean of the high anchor 20.8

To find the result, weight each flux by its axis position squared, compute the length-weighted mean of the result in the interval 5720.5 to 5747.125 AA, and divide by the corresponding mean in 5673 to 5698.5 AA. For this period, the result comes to 1.03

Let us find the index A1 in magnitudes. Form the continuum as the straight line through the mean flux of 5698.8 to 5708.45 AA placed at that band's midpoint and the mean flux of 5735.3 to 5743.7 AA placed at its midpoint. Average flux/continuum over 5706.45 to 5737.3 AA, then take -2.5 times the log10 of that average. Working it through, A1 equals 0.00 mag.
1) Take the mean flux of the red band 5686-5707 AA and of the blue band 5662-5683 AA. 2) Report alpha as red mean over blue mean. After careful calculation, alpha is 0.97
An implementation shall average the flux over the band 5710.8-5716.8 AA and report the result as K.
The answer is 20.2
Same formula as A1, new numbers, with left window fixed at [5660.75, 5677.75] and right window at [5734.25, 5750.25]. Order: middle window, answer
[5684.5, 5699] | 0.03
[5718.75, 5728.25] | 0.00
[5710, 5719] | 0.03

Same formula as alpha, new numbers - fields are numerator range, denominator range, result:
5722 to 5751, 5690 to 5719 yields 1.03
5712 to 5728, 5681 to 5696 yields 1.02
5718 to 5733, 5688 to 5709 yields 1.03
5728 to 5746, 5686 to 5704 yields 1.02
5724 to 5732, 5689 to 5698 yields 1.02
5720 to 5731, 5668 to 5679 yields 0.98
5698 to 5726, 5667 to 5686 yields 0.97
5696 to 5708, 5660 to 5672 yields 0.98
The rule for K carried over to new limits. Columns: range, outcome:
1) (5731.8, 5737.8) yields 20.8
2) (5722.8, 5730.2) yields 20.7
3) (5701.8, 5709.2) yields 19.7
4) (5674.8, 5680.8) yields 20.9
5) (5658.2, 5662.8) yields 19.5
